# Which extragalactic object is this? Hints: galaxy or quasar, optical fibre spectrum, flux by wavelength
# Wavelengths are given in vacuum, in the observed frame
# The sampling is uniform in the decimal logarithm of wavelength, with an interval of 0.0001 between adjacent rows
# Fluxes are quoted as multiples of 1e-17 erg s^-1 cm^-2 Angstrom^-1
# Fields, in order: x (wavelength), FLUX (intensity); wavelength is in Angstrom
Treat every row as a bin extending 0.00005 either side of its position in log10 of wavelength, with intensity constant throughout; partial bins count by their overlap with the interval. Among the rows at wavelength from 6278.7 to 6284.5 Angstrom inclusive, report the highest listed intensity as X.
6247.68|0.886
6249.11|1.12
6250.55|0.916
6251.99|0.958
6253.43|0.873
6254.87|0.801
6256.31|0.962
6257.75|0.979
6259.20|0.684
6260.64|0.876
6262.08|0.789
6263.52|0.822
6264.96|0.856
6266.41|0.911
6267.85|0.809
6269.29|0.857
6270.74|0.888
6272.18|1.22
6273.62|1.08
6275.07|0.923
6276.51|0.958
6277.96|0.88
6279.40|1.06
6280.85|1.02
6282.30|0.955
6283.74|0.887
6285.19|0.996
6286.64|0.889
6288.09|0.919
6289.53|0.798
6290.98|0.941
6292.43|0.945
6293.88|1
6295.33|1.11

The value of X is 1.06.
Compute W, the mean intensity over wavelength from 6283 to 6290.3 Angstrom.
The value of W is 0.899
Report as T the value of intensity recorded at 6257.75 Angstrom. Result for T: 0.979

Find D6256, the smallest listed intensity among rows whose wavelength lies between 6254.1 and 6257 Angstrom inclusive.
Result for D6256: 0.801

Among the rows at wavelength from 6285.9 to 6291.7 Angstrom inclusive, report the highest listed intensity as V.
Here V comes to 0.941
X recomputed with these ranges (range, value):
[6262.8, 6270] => 0.911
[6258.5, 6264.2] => 0.876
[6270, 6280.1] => 1.22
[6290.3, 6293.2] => 0.945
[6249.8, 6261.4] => 0.979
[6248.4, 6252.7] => 1.12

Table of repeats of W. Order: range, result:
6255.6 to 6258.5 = 0.966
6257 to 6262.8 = 0.832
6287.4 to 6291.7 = 0.887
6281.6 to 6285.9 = 0.947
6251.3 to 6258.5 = 0.913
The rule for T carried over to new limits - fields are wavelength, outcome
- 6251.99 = 0.958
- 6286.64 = 0.889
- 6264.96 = 0.856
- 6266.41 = 0.911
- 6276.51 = 0.958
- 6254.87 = 0.801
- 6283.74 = 0.887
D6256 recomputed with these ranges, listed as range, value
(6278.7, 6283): 0.955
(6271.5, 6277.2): 0.923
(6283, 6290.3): 0.798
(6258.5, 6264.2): 0.684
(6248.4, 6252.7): 0.916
